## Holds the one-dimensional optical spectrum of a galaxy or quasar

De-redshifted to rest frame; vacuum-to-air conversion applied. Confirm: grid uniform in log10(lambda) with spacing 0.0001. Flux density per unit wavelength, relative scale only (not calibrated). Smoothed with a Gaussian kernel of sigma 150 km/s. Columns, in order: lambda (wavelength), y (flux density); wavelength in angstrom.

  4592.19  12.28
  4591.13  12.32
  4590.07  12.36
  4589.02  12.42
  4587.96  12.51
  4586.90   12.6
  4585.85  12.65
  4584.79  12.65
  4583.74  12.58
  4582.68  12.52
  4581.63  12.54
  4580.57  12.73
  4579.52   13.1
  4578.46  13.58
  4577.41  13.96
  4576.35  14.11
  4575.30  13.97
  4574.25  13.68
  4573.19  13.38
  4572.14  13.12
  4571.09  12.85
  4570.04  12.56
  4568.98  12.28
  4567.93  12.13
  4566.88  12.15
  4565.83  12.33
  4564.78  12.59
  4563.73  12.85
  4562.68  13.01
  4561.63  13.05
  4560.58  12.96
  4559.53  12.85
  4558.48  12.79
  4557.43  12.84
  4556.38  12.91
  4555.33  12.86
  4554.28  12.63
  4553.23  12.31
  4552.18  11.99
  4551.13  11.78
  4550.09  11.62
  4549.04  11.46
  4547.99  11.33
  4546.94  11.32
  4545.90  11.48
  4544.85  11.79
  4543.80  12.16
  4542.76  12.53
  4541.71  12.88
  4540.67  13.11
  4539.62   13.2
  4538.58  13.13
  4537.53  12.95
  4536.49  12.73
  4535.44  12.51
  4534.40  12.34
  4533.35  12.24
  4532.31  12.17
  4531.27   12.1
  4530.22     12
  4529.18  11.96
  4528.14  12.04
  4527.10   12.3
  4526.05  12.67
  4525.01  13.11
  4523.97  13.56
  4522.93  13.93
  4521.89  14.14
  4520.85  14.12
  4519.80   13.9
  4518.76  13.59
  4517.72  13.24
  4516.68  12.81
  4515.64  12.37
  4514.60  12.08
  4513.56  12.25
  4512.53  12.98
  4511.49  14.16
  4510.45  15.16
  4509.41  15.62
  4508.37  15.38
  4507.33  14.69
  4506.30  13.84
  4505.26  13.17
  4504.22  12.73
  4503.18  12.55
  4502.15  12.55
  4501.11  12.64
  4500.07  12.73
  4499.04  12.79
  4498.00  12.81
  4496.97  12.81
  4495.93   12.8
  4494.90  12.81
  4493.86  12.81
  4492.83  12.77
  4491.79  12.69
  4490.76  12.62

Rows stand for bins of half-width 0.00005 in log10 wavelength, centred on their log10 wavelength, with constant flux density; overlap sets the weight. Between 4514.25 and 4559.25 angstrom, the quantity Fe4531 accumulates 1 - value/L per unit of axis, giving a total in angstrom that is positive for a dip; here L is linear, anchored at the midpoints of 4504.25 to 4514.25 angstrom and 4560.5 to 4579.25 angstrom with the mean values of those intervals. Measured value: 3.3 angstrom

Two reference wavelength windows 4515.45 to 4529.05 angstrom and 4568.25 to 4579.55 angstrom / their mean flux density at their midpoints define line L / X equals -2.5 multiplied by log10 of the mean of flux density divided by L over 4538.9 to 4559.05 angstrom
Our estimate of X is 0.08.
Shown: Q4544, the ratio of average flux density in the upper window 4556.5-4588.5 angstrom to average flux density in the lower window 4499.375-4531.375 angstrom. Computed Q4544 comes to 1.0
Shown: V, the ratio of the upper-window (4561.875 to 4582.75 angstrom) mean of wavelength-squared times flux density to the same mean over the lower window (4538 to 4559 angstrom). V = 1.1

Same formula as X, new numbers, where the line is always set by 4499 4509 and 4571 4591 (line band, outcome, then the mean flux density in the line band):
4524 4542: 0.05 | 12.6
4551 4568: 0.04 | 12.6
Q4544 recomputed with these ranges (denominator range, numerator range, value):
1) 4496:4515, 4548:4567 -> 0.93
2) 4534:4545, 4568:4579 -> 1.05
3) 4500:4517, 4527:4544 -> 0.93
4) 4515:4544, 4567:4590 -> 1.01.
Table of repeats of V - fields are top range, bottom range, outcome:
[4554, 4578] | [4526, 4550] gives 1.07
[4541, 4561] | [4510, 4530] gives 0.94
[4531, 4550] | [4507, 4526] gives 0.91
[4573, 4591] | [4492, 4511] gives 1.01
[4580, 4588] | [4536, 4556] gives 1.04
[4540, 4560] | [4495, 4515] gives 0.94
